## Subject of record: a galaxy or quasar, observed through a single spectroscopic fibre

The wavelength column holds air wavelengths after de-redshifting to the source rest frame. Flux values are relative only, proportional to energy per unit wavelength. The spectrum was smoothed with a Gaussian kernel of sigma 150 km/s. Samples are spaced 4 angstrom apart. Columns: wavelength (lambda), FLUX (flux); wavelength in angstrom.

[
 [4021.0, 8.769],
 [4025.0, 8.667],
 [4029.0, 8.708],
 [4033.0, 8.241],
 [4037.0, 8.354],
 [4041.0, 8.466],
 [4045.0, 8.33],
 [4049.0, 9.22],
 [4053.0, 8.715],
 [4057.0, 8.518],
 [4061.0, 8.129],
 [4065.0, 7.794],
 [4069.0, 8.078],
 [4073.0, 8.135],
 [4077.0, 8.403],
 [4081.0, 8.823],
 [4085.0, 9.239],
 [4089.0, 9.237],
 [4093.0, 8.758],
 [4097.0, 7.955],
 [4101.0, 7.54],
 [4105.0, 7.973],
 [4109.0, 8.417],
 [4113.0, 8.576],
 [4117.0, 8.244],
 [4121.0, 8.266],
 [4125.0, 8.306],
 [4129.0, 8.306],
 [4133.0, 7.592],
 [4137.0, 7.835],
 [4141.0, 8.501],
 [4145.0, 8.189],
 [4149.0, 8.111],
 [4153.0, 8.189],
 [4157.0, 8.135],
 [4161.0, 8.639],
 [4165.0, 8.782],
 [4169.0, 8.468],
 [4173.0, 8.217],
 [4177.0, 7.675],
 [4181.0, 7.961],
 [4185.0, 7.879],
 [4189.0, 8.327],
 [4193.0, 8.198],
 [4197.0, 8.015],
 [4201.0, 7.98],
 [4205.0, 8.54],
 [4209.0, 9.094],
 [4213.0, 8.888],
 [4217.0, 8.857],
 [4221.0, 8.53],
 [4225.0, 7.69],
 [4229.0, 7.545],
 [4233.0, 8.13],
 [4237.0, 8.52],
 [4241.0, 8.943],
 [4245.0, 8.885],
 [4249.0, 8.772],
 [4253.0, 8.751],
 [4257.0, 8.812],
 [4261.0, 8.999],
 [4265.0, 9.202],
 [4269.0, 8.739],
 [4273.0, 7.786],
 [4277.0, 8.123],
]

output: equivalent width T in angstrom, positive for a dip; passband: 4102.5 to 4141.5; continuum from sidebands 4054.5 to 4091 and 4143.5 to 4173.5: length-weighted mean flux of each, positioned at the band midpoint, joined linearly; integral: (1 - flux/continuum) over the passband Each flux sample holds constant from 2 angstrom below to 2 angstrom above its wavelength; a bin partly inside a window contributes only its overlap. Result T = 1.1 angstrom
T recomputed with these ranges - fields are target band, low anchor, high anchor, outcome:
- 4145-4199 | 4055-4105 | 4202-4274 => 1.9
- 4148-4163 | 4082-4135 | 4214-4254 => 0.2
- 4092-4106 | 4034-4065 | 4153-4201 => 0.6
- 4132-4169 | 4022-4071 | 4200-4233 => 0.7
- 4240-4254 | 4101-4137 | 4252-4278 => -0.4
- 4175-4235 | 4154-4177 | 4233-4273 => 2.3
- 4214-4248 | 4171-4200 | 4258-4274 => 0.1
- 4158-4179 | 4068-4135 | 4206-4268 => 0.4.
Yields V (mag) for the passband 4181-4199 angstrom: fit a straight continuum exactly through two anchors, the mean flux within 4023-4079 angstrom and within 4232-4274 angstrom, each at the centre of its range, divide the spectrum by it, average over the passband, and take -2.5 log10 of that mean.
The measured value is 0.07 mag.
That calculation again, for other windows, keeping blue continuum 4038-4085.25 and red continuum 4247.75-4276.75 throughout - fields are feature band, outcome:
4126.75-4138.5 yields 0.08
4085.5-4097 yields -0.04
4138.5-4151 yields 0.04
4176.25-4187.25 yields 0.10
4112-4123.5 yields 0.02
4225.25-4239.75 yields 0.08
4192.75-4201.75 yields 0.07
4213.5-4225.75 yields 0.02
